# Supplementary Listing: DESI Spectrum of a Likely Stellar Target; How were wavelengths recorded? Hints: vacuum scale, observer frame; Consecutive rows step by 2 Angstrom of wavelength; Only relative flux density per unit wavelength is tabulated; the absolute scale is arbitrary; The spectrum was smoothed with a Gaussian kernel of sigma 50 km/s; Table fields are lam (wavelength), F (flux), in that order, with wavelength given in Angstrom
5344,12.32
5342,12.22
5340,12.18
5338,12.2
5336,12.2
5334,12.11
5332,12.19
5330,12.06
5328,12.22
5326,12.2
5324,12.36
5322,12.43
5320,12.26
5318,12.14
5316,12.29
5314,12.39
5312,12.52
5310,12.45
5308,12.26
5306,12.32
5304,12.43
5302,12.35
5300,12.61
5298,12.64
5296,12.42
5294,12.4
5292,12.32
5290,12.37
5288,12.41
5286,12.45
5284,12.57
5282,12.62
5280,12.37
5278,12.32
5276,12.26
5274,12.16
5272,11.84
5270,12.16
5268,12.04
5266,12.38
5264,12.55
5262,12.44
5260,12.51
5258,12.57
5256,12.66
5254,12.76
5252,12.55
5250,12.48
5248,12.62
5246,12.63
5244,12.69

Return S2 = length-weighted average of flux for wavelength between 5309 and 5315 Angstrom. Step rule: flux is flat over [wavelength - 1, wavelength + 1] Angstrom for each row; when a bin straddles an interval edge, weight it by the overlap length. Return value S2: 12.5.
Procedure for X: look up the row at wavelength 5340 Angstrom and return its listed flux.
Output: 12.18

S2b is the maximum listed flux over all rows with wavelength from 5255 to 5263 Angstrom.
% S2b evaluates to 12.66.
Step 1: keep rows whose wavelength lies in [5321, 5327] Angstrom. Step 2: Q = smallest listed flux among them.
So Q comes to 12.2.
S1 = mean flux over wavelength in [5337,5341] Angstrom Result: 12.2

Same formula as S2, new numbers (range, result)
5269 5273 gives 12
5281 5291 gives 12.5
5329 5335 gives 12.1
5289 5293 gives 12.3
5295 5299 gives 12.5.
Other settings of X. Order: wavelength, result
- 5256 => 12.66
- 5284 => 12.57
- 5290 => 12.37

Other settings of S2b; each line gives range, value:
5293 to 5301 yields 12.64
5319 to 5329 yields 12.43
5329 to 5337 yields 12.2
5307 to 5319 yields 12.52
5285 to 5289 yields 12.45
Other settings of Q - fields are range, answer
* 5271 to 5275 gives 11.84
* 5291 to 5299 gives 12.32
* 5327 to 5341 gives 12.06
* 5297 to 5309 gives 12.26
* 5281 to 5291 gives 12.37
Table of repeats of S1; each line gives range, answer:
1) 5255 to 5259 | 12.6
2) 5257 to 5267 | 12.5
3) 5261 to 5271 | 12.3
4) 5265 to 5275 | 12.1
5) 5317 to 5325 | 12.3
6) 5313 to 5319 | 12.3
